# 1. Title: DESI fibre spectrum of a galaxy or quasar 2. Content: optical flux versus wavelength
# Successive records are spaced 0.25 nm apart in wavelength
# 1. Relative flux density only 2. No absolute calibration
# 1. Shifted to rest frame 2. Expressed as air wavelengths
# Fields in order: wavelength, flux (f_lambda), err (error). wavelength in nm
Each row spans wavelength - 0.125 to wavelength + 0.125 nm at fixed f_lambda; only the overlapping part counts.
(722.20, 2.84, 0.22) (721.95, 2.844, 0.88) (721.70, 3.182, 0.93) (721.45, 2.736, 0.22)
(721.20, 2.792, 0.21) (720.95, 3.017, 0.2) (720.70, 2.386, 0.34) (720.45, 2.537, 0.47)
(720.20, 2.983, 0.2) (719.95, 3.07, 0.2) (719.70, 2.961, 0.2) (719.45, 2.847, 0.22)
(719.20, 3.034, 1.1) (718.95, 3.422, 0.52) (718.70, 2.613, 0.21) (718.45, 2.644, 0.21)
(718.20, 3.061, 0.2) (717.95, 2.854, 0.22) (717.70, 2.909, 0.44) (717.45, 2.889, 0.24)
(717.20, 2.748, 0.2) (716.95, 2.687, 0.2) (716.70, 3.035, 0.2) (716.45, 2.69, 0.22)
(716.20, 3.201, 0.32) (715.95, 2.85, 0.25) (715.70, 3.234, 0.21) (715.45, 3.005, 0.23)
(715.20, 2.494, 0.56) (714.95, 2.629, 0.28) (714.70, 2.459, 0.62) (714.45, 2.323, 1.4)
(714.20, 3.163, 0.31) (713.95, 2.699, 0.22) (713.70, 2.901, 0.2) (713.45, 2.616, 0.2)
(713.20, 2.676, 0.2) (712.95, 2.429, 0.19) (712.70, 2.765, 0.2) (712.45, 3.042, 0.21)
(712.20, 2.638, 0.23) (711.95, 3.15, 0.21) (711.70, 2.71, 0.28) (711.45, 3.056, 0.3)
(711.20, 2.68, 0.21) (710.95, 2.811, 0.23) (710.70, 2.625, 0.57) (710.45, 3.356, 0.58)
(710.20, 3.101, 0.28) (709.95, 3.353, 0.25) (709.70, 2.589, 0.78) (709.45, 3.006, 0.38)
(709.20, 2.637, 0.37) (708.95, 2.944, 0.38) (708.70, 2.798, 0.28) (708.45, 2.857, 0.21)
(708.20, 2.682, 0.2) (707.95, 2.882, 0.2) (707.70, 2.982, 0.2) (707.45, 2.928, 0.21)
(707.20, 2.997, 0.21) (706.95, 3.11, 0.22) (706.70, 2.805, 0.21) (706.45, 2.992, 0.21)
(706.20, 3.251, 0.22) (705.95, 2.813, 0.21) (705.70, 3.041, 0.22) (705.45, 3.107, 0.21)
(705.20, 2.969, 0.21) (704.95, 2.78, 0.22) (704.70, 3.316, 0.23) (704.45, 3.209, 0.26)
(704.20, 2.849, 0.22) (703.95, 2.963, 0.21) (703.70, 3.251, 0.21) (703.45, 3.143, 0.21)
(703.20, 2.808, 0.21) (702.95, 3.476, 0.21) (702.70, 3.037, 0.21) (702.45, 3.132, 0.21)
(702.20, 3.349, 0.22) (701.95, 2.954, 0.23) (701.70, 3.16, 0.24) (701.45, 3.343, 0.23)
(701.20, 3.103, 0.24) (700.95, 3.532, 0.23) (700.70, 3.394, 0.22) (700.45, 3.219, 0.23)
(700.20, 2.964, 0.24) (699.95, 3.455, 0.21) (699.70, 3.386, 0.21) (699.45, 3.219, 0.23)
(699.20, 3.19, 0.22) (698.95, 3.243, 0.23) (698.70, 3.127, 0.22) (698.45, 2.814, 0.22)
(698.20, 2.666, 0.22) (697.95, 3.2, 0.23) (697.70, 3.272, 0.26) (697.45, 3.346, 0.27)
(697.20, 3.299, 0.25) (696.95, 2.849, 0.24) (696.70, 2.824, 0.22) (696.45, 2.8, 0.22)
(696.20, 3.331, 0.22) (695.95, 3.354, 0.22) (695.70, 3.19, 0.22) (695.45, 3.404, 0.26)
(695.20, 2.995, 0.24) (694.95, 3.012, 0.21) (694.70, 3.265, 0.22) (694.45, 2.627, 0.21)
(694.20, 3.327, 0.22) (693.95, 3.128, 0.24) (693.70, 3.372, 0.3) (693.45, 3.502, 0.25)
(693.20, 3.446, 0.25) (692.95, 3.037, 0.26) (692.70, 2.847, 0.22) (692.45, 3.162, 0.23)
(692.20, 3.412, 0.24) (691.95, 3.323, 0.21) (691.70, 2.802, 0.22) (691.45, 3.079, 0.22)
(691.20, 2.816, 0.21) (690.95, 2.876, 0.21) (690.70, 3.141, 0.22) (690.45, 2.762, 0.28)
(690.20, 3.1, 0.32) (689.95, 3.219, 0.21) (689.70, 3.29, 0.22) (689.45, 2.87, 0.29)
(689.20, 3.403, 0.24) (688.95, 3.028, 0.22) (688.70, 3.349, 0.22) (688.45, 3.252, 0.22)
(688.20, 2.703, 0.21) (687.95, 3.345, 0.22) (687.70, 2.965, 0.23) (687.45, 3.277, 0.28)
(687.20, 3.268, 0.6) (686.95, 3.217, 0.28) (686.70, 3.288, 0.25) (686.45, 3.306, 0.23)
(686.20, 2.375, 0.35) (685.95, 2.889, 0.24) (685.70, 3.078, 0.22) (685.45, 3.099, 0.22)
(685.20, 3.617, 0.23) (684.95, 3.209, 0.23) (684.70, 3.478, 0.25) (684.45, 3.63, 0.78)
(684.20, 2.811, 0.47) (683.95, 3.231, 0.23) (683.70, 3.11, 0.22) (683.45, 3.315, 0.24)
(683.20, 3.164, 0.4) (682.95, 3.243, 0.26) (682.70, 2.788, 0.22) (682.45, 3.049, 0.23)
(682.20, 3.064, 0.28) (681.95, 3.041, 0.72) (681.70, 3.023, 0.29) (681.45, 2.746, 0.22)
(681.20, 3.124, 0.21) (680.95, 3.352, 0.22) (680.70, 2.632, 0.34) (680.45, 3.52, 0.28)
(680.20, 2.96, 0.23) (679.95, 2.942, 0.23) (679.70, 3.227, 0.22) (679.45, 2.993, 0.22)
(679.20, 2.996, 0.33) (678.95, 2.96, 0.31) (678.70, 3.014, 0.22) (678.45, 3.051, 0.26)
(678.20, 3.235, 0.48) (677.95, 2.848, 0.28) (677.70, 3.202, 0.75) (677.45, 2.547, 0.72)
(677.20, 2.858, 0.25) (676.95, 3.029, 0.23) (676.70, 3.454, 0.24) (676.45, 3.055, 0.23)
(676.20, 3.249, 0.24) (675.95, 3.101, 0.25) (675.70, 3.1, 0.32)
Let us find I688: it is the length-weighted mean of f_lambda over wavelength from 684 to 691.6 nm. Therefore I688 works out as 3.12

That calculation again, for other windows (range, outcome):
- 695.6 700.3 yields 3.13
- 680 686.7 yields 3.11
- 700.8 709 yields 3.05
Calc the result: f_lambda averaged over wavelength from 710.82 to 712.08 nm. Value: 2.88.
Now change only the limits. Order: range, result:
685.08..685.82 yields 3.26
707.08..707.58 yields 2.96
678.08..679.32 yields 3.05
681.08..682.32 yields 3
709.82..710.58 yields 3.26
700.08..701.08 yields 3.28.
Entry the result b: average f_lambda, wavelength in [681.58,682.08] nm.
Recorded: 3.03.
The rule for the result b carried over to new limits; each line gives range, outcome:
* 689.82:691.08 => 3.02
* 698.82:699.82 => 3.26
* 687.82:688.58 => 3.1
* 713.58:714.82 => 2.71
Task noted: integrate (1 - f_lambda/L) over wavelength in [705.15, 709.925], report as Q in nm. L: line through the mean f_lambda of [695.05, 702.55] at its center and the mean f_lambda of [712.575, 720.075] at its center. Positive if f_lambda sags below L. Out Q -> 0.12 nm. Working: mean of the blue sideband 3.17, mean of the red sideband 2.83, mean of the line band 2.92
